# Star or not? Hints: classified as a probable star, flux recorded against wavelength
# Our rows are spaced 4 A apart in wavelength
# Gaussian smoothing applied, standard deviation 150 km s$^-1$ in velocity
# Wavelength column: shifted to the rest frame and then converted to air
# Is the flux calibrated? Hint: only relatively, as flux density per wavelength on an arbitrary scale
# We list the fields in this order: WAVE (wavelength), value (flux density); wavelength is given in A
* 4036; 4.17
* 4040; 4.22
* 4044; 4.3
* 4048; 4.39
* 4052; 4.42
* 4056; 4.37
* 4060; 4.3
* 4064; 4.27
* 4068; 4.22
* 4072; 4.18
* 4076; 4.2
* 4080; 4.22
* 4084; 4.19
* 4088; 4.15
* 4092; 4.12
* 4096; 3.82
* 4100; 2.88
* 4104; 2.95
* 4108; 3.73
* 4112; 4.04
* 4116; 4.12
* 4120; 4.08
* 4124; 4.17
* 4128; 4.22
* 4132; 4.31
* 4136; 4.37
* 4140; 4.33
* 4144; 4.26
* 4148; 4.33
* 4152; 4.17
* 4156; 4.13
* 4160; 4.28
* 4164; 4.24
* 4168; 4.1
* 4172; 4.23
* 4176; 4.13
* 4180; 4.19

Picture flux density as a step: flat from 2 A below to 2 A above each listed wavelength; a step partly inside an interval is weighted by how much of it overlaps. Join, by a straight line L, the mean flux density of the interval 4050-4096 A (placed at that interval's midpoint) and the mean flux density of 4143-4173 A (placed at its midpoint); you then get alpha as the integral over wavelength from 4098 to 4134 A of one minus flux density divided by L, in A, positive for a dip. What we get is 3.29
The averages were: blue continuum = 4.22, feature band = 3.83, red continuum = 4.22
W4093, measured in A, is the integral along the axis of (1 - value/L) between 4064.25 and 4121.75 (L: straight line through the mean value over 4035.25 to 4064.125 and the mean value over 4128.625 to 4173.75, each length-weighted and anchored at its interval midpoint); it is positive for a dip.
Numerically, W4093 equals 4.8 A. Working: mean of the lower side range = 4.31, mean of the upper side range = 4.25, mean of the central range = 3.93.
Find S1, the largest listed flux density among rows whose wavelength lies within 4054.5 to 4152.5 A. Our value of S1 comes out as 4.37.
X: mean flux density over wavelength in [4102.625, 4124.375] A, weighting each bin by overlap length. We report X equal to 3.85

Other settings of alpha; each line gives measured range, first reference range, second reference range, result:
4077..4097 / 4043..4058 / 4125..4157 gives 1.0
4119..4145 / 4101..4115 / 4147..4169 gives -2.6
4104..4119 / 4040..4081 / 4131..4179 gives 1.5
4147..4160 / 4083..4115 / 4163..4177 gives -0.4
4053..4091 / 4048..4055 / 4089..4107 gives -2.3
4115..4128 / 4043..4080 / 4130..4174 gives 0.4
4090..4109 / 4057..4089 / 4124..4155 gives 3.4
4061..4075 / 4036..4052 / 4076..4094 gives 0.0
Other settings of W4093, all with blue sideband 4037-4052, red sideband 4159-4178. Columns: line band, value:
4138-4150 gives -0.3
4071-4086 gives 0.3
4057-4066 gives 0.0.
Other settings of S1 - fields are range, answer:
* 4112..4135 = 4.31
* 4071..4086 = 4.22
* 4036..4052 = 4.42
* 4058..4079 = 4.3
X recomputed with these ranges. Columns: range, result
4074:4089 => 4.19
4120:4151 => 4.27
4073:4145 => 4.01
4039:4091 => 4.26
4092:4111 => 3.46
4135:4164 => 4.26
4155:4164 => 4.22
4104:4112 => 3.61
